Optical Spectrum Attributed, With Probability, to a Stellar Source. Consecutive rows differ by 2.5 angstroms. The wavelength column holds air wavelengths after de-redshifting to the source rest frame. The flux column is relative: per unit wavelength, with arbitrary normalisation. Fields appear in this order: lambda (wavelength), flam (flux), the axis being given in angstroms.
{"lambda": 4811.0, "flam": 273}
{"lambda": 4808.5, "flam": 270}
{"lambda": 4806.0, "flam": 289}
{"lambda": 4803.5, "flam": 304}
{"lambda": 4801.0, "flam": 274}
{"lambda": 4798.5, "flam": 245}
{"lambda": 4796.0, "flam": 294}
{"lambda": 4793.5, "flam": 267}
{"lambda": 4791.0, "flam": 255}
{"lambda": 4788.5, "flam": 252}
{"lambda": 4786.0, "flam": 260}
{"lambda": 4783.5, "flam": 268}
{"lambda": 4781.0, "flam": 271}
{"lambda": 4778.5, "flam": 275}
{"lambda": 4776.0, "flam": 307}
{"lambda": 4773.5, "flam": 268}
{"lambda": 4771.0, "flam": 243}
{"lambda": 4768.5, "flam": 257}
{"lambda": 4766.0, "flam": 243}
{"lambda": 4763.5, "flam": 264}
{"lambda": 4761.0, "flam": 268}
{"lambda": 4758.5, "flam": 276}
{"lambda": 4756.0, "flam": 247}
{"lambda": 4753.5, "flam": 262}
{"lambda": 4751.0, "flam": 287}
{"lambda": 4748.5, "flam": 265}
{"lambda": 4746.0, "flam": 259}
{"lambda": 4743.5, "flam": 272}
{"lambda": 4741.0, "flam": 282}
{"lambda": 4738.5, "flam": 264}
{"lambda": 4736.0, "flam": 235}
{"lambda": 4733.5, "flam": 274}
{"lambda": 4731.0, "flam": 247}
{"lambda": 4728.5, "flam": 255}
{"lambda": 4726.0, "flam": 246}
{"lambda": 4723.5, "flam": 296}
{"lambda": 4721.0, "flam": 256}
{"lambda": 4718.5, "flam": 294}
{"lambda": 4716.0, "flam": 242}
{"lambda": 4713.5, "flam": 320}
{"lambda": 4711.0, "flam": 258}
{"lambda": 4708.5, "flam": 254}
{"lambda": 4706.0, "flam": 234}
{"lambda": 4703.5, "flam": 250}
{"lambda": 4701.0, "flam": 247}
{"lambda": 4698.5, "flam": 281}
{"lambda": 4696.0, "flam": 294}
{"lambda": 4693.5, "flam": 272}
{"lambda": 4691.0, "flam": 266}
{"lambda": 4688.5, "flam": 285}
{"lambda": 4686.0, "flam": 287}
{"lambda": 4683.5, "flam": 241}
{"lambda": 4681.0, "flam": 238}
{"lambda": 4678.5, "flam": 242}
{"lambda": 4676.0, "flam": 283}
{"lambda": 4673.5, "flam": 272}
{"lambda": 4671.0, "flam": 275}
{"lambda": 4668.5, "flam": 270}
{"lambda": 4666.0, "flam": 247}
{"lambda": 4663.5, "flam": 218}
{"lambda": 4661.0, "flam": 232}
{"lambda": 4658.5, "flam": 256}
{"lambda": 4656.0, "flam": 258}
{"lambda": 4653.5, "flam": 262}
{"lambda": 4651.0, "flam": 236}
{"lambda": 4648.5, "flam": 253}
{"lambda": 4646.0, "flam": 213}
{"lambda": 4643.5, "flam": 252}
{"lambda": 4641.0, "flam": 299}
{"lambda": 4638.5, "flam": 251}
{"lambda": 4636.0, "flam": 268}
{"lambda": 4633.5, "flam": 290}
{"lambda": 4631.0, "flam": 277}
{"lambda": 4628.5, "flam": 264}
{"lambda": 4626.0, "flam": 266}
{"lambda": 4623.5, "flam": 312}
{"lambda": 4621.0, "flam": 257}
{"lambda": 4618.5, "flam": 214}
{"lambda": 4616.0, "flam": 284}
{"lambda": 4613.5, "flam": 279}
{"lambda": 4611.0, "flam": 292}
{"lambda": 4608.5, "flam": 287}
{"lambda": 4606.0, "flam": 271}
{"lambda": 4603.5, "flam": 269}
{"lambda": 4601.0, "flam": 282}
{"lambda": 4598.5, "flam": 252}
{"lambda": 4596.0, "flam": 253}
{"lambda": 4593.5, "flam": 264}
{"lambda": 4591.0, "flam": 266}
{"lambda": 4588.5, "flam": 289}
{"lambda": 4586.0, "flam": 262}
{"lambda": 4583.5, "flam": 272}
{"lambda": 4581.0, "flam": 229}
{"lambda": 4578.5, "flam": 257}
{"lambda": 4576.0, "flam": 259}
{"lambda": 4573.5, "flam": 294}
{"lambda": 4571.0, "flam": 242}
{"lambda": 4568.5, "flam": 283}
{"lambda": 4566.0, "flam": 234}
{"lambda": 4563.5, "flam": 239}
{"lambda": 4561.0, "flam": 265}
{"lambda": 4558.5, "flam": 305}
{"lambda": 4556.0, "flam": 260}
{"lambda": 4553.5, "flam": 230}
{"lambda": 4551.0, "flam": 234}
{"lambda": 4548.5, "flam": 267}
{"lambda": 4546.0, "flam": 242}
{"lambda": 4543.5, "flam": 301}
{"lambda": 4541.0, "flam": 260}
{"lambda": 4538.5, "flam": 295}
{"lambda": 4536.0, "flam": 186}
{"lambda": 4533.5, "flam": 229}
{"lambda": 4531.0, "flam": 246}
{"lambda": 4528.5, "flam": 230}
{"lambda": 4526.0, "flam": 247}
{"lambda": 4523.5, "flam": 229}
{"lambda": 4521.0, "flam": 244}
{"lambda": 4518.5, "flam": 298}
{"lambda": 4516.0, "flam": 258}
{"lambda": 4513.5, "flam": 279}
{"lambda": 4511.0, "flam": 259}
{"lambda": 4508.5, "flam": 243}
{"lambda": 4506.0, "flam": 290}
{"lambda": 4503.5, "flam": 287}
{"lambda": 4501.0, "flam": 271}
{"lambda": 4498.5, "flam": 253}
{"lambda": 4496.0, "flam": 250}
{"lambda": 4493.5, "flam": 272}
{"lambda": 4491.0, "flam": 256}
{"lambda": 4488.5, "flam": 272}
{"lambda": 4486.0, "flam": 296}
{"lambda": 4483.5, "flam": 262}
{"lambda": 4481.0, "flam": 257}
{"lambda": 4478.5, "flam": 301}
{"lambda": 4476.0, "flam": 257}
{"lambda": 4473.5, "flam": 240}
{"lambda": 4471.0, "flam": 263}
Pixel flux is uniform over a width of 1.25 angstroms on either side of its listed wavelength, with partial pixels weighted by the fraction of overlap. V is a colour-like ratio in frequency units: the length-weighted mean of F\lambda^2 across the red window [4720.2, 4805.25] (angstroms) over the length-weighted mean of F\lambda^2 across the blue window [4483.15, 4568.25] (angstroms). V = 1.1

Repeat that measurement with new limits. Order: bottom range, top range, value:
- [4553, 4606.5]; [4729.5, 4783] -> 1.09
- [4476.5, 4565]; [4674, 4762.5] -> 1.11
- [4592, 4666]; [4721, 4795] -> 1.07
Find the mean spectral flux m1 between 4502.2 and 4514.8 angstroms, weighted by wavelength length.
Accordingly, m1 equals 272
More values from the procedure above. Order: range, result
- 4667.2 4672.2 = 272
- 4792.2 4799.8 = 269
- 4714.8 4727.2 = 267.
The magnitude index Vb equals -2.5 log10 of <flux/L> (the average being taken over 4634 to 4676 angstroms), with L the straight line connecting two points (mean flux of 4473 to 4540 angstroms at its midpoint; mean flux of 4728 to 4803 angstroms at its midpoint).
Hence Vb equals 0.031 mag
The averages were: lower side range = 260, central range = 255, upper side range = 265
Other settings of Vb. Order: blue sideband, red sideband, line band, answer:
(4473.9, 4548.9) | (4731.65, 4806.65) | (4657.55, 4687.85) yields 0.04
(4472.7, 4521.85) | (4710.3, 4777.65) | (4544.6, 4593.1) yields 0.03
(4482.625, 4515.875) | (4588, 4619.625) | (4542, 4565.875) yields 0.04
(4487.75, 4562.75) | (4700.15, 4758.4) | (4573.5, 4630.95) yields -0.03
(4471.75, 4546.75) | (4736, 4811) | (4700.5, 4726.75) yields 0.01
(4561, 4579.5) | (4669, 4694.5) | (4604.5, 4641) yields -0.04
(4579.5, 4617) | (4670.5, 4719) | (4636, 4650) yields 0.06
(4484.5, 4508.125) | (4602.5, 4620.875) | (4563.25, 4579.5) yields 0.04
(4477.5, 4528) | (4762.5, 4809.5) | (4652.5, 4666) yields 0.09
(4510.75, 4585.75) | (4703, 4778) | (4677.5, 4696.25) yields -0.01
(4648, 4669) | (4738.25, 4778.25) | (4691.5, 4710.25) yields -0.03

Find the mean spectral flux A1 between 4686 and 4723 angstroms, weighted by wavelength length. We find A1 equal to 269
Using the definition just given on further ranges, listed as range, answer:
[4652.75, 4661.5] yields 253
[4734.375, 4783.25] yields 266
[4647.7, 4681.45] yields 253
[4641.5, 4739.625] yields 259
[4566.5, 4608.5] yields 265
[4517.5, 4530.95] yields 248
